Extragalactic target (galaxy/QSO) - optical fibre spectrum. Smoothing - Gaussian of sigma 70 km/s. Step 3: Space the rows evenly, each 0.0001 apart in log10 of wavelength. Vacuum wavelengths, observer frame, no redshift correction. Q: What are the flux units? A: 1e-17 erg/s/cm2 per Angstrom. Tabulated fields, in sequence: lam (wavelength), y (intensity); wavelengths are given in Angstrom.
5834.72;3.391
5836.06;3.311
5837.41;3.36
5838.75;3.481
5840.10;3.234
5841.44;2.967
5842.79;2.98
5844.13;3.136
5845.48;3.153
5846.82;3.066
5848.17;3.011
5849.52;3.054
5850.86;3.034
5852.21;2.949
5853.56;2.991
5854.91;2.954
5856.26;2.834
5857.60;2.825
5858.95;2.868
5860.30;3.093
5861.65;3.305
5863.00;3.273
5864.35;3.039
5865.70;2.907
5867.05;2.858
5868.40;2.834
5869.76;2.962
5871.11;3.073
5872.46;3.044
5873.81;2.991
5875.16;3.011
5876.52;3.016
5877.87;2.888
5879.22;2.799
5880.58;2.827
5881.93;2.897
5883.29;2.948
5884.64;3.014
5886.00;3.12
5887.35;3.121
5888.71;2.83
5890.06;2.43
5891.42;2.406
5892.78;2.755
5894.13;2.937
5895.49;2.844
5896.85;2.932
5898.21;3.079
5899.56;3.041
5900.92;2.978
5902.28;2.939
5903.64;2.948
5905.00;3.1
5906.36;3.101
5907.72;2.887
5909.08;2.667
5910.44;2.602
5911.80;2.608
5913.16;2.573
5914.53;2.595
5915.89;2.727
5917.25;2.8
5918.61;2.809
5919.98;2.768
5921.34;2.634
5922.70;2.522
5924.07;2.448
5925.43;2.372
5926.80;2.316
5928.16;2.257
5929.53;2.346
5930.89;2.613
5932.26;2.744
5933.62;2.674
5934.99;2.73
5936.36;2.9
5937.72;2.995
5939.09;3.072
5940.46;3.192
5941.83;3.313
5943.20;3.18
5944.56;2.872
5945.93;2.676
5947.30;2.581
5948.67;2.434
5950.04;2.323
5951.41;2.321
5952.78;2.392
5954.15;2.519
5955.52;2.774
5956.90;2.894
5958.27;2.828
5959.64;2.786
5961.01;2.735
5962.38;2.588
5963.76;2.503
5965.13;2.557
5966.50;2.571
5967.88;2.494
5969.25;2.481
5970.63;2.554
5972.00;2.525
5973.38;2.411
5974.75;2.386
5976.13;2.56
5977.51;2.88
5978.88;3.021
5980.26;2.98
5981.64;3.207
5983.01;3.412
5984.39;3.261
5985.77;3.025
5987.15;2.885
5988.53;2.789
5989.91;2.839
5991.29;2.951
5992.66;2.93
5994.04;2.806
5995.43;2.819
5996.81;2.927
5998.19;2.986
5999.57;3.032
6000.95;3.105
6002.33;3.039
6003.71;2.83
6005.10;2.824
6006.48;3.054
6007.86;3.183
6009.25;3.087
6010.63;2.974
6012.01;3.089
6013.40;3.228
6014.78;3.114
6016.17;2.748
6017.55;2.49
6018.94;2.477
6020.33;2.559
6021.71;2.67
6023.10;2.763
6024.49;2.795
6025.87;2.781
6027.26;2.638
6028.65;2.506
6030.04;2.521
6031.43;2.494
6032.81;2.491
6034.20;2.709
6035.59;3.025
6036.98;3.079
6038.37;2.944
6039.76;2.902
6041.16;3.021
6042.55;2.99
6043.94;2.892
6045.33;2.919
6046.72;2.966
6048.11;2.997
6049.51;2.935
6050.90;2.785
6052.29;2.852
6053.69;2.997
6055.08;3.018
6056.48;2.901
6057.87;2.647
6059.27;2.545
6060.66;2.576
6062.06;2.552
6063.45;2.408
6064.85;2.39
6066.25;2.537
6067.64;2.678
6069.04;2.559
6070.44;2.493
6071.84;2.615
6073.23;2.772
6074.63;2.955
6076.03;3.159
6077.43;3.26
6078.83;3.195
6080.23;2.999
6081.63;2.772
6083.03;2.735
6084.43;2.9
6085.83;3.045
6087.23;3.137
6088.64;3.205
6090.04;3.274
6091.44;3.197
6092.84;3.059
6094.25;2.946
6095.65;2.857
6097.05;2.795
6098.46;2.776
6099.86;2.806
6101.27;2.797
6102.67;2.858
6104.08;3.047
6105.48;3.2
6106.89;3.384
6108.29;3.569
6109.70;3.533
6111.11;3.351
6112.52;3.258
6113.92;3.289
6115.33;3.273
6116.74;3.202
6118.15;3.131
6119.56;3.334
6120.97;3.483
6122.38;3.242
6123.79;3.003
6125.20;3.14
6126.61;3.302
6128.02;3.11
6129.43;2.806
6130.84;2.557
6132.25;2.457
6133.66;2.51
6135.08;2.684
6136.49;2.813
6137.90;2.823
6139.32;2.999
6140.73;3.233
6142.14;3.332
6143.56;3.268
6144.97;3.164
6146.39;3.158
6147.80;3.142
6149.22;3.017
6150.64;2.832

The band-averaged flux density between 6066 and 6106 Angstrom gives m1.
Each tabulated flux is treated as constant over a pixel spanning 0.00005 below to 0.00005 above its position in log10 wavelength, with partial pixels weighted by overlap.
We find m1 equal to 2.92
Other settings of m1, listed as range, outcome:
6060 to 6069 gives 2.53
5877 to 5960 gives 2.77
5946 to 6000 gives 2.74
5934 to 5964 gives 2.76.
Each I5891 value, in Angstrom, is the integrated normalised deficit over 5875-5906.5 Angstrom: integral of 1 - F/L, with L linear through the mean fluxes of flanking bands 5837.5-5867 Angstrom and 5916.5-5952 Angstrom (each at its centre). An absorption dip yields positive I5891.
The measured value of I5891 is -0.3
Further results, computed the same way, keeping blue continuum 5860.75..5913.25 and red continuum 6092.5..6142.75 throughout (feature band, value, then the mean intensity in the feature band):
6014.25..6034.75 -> 2.4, 2.65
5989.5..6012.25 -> 0.1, 2.97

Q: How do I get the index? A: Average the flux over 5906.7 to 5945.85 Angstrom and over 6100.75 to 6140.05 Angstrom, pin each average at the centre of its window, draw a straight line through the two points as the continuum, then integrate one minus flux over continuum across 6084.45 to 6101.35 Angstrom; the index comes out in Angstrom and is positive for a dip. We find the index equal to 0.19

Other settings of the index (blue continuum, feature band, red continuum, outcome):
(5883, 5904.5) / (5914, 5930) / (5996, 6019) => 2.0 Angstrom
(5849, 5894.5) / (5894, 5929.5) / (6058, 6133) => 2.5 Angstrom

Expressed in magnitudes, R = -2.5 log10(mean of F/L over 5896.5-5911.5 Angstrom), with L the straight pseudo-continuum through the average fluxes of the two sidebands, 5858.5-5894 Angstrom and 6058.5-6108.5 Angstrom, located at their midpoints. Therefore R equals 0.00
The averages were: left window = 2.94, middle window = 2.93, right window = 2.88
